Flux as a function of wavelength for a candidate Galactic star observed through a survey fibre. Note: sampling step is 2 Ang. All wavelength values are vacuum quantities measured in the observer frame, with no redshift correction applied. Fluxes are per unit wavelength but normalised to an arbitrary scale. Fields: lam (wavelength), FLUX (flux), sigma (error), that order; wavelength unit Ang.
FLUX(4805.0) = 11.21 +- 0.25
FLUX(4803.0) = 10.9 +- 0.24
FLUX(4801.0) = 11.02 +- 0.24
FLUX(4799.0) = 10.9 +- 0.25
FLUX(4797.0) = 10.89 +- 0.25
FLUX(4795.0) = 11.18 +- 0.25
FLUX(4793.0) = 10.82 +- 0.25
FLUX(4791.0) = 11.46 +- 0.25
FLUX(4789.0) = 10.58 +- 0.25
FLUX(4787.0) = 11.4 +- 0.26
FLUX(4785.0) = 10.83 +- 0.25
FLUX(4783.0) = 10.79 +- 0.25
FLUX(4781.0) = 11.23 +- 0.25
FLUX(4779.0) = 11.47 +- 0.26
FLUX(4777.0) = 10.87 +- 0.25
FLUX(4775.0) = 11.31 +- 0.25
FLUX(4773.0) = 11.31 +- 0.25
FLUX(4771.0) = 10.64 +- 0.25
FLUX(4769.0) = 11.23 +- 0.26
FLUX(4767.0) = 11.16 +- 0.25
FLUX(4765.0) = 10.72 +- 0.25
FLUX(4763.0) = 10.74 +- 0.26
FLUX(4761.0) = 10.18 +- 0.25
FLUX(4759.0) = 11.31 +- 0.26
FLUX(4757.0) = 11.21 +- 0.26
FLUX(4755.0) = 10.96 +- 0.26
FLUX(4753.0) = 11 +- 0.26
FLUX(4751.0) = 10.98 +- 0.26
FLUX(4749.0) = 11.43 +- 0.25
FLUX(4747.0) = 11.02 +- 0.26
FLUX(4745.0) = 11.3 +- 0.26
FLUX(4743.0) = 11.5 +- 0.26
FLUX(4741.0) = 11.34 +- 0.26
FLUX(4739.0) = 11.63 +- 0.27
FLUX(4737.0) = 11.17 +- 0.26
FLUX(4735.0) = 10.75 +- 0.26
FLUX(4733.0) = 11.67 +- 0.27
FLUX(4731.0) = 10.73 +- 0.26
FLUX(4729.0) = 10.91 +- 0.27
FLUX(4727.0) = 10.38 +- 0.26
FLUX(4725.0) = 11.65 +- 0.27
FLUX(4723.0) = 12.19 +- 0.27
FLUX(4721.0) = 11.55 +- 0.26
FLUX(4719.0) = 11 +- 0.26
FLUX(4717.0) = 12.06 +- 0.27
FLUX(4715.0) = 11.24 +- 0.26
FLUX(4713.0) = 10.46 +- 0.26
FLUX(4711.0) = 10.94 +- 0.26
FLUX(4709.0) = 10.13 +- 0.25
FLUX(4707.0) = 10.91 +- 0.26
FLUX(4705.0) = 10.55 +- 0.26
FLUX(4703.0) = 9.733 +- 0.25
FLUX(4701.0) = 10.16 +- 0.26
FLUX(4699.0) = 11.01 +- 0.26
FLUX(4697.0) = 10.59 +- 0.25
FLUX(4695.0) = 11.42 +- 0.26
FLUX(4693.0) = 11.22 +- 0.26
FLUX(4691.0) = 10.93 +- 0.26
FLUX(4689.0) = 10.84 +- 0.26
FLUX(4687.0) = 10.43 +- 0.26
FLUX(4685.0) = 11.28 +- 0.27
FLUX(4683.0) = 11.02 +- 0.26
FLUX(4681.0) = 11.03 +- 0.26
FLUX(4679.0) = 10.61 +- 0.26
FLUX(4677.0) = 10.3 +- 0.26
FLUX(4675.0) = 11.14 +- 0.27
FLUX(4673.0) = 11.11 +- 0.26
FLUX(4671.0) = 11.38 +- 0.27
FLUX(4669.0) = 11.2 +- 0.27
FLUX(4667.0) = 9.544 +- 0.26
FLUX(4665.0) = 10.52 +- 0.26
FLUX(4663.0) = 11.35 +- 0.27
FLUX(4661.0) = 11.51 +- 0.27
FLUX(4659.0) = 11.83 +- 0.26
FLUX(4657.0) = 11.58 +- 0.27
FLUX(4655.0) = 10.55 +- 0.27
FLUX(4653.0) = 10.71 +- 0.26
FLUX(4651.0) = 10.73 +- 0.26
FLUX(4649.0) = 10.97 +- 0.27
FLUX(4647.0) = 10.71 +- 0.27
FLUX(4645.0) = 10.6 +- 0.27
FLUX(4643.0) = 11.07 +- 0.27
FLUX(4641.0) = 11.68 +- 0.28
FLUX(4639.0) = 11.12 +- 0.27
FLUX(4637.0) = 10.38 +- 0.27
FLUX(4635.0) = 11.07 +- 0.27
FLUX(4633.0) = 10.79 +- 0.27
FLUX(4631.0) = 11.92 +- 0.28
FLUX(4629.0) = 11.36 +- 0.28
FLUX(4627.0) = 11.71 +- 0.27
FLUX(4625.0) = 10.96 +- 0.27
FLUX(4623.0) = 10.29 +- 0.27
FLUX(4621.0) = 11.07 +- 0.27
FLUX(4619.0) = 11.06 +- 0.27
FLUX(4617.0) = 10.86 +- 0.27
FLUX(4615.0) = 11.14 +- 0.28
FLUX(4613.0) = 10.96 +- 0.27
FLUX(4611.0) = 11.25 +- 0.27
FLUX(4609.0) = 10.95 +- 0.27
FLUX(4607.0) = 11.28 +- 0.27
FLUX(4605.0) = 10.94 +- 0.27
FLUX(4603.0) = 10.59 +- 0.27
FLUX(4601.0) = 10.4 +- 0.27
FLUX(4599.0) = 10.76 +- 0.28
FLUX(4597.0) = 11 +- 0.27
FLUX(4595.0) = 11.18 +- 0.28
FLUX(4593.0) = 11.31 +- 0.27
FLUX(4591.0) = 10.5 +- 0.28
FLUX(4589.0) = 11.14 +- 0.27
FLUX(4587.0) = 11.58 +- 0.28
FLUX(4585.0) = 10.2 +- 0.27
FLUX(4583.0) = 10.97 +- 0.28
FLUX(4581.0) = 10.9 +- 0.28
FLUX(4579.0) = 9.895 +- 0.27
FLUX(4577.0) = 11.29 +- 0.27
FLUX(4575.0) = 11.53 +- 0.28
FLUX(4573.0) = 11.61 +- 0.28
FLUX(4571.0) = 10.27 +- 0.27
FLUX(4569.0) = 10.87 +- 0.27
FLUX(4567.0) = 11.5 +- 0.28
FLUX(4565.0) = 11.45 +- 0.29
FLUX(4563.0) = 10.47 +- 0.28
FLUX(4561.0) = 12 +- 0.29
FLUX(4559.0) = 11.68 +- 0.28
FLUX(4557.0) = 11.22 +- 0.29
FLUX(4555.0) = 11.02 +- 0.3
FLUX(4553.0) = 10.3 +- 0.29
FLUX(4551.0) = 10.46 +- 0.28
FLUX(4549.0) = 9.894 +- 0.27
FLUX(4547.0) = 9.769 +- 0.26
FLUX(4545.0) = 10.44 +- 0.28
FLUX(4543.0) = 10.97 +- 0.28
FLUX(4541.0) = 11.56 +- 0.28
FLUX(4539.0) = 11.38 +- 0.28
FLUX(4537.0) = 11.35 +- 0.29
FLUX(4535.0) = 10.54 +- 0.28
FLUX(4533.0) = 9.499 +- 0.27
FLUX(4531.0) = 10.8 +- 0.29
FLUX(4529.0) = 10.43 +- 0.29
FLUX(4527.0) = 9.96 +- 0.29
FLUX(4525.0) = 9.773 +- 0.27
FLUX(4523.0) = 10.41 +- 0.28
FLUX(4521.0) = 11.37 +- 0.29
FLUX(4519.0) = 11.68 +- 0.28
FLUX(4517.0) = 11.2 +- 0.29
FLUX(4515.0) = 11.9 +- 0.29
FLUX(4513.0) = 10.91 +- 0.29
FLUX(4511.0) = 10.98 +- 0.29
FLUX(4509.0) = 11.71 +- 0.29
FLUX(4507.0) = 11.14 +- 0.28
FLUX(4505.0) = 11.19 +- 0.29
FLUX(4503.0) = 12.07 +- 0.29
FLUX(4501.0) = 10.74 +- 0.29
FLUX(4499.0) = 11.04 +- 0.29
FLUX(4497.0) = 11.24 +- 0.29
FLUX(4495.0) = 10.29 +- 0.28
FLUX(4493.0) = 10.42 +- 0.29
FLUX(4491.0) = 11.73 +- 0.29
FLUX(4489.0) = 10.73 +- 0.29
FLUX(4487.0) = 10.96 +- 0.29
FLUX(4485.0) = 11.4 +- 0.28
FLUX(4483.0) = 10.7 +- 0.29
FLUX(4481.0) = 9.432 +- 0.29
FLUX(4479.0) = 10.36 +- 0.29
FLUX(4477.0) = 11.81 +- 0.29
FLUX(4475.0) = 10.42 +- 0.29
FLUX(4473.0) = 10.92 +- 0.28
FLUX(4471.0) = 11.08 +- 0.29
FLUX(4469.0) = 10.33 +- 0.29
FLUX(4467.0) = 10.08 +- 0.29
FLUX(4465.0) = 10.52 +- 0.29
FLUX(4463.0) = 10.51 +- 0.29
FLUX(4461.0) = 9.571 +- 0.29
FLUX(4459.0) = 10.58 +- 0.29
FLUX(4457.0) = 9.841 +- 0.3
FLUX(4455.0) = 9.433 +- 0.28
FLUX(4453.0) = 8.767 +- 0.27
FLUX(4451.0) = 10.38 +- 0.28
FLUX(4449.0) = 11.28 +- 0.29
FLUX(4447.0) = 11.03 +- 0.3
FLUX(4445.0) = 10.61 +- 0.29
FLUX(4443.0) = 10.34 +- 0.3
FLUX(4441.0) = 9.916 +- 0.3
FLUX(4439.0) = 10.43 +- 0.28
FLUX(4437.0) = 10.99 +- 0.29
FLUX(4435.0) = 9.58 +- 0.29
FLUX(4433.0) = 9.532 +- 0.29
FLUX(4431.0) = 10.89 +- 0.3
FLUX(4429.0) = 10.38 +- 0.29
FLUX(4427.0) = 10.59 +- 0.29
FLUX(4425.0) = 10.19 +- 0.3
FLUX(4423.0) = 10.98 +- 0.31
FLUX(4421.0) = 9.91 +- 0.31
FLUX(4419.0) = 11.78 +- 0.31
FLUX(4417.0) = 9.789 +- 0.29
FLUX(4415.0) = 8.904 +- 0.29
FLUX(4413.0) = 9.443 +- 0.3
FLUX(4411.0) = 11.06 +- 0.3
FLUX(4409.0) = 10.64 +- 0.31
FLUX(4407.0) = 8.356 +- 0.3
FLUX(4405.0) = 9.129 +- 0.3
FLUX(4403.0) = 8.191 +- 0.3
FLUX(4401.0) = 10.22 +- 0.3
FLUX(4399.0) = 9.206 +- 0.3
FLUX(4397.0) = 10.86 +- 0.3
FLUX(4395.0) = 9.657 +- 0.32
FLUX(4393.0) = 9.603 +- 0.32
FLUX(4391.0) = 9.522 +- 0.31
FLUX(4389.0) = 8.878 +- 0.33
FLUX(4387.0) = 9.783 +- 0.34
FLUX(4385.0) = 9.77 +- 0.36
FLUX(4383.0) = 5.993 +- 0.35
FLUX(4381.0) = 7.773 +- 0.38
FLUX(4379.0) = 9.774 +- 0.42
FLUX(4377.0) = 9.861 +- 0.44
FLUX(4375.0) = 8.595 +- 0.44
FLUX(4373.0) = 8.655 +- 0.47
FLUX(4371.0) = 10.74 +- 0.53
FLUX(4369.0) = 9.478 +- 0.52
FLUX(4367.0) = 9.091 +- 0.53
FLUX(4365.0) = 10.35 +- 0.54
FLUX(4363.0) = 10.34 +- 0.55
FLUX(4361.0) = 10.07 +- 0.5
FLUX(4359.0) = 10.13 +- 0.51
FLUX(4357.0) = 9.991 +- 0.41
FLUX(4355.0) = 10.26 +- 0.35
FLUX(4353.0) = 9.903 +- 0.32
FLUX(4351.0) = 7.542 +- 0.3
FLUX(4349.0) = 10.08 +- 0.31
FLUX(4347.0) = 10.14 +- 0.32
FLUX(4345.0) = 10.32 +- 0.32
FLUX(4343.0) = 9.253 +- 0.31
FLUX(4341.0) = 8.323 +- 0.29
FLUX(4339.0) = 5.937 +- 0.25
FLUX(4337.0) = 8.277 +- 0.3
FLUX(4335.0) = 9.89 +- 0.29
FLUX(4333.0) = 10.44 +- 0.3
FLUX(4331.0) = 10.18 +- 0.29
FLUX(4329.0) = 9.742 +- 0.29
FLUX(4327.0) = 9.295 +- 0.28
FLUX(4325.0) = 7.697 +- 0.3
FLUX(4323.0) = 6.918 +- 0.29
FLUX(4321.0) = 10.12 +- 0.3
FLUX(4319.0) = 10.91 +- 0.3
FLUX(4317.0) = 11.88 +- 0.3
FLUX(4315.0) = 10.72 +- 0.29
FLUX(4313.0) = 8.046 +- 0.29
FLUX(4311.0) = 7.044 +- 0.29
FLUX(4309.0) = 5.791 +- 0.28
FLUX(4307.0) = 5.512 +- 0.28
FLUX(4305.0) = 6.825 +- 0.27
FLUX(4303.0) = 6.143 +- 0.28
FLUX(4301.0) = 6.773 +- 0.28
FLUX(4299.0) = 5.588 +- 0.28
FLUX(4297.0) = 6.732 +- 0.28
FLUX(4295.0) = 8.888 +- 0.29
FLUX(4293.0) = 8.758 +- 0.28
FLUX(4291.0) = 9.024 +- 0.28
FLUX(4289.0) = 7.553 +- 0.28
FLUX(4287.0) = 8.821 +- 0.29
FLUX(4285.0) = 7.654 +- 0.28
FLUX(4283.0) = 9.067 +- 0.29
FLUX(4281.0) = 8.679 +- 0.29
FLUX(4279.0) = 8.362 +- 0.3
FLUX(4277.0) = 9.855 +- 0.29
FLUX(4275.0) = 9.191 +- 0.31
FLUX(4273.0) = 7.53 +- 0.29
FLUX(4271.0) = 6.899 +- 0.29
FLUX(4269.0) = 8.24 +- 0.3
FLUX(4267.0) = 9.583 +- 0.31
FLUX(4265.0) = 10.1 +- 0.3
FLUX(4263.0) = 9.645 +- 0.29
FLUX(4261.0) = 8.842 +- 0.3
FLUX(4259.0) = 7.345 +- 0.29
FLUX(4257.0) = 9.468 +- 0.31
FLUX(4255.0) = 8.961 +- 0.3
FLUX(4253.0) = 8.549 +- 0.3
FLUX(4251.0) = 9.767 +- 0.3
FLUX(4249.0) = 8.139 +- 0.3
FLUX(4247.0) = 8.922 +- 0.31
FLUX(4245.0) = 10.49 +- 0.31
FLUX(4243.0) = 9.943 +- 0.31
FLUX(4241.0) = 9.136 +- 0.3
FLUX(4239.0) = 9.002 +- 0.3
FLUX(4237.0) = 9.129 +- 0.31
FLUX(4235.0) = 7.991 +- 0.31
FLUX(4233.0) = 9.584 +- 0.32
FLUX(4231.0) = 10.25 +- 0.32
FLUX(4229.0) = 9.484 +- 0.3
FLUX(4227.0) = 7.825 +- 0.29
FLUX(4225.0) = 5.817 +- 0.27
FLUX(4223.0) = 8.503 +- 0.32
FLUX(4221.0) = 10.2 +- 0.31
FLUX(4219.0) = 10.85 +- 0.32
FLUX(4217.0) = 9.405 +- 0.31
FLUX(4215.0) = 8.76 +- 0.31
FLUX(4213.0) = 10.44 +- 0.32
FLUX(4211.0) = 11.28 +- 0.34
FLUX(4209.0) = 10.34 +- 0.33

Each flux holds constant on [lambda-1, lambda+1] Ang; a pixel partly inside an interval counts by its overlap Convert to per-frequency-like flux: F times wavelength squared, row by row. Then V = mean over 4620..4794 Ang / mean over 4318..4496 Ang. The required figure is 1.27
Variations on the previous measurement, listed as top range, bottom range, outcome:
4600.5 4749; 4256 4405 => 1.44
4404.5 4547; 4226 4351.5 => 1.33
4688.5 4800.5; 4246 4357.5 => 1.55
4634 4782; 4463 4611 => 1.09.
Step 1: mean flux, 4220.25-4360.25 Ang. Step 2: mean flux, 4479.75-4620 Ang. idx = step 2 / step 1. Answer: 1.2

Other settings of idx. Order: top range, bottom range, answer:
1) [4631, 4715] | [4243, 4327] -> 1.29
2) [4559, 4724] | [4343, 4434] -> 1.13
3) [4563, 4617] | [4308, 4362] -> 1.19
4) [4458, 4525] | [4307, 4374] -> 1.17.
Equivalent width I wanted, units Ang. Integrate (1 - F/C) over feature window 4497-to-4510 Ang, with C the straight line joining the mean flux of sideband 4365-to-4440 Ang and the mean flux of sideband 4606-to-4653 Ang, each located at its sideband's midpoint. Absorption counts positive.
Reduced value -1.3 Ang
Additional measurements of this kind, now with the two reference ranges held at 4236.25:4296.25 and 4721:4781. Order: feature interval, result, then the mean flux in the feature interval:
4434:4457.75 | -1.3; 10.2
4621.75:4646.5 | -1.1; 11.1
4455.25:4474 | -1.1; 10.3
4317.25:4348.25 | -0.3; 9.24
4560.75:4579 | -1.5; 11.1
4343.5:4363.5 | -1.3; 9.85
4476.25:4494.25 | -1.7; 10.8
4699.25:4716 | 0.6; 10.5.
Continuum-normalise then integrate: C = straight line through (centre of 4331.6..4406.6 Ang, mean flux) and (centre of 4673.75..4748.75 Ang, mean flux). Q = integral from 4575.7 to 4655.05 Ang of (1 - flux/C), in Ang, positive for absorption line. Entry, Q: -3.14 Ang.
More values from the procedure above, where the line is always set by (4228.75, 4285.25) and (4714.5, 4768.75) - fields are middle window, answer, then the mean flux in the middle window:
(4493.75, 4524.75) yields -3.2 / 11.2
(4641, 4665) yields -0.6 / 11.1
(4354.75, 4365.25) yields -0.8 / 10.2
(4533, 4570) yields -2.1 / 10.9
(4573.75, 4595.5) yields -1.0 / 11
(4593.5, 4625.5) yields -1.1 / 10.9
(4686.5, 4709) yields 0.6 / 10.7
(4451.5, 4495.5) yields -2.2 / 10.5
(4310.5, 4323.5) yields -0.4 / 9.56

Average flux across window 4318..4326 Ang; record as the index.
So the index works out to 8.91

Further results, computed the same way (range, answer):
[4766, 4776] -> 11.1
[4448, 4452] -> 10.8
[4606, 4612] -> 11.2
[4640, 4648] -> 11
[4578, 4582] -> 10.4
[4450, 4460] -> 9.8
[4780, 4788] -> 11.1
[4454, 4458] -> 9.64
